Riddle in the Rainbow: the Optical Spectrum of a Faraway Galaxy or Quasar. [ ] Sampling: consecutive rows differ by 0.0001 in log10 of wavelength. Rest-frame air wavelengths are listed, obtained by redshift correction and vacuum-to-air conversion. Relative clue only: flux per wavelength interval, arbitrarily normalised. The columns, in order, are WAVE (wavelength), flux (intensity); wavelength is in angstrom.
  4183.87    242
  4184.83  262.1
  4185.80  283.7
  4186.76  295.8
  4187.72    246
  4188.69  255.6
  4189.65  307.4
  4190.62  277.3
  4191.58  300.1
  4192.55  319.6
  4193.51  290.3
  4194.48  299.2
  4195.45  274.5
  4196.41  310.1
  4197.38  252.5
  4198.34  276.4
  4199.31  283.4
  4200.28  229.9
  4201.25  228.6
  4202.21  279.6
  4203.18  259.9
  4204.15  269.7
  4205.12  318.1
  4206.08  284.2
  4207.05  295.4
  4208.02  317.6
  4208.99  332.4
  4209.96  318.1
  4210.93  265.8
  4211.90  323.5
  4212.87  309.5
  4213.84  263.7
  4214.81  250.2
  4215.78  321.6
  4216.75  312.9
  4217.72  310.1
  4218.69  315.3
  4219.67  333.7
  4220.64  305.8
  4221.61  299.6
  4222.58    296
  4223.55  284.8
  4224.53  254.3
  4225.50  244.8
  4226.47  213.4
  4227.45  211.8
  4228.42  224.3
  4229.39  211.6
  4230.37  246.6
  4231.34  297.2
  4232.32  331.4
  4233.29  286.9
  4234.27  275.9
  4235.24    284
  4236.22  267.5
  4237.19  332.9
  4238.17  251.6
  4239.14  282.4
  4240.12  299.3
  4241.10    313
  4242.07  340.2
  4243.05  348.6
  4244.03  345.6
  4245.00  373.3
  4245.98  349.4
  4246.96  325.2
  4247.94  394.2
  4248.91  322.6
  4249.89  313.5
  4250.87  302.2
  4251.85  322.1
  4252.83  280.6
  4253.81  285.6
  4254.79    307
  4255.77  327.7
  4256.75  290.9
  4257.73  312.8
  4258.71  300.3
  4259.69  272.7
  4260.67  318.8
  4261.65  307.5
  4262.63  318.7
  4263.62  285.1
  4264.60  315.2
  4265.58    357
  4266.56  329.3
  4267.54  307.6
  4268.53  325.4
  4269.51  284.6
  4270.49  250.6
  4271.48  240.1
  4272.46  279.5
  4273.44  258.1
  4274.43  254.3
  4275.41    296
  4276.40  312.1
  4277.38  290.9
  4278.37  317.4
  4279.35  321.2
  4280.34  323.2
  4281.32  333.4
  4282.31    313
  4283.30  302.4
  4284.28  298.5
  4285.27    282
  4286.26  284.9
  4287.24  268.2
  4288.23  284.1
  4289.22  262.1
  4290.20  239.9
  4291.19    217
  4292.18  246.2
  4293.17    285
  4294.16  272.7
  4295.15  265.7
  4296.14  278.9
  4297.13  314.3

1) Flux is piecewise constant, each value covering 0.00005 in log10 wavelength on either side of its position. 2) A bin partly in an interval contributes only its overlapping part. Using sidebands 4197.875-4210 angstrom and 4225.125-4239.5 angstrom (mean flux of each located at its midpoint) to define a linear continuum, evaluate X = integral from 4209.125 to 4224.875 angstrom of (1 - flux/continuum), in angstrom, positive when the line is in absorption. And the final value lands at -1.4 angstrom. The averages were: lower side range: 283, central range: 299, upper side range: 264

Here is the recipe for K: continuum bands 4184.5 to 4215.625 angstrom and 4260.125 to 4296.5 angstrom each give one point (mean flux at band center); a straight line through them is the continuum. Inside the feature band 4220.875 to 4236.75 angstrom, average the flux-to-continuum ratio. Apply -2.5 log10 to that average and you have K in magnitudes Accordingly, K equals 0.08 mag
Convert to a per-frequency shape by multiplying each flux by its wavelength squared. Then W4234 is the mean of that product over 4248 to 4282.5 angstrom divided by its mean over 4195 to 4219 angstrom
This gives 1.1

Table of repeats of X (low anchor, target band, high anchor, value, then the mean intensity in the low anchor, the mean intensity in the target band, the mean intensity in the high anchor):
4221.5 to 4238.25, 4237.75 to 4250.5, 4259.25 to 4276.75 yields -2.3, 267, 328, 295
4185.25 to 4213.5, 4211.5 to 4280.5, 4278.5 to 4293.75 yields -3.0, 286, 298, 285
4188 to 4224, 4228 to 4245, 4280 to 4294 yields -0.4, 291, 293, 281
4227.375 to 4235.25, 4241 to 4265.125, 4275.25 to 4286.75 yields -3.1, 265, 319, 306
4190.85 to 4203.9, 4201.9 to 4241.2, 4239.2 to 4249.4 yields 2.9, 277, 285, 339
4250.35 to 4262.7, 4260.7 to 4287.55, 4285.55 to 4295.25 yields -1.6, 303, 299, 263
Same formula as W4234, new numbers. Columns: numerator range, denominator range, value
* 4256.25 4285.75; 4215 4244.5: 1.06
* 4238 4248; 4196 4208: 1.22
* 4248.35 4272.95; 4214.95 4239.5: 1.10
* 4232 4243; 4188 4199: 1.06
